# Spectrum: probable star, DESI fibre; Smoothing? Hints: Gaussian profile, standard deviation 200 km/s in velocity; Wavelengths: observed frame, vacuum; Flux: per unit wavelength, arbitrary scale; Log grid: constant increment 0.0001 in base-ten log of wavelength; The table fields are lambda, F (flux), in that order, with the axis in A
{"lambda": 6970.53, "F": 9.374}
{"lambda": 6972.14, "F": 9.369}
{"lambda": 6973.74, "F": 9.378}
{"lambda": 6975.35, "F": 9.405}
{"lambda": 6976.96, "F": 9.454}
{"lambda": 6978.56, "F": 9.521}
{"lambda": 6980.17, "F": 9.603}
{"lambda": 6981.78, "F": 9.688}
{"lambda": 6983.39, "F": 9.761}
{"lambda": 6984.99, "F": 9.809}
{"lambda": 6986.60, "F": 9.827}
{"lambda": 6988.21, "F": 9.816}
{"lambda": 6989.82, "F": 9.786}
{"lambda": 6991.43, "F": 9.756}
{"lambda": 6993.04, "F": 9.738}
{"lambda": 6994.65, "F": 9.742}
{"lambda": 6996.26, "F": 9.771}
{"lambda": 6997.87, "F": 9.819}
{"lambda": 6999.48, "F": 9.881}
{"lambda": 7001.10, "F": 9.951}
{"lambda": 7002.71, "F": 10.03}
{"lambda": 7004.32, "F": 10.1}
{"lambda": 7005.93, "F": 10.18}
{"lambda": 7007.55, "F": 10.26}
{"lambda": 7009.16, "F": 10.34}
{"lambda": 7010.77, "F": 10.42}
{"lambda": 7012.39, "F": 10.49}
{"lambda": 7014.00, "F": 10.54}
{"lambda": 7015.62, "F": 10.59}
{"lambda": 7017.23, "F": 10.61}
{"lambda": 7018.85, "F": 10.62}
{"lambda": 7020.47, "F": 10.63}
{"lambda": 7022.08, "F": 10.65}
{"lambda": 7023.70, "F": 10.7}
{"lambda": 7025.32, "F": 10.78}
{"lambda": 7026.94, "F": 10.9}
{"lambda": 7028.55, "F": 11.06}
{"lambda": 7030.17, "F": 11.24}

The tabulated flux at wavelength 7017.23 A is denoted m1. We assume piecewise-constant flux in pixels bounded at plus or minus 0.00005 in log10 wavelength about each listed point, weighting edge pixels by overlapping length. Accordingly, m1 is 10.61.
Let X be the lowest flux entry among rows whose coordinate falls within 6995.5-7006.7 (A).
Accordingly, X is 9.771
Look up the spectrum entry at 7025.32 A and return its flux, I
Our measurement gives 10.78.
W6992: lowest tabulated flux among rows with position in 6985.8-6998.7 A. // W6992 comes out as 9.738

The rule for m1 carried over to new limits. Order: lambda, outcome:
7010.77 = 10.42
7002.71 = 10.03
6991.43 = 9.756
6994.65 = 9.742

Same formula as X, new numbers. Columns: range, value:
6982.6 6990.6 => 9.761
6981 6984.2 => 9.688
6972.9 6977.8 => 9.378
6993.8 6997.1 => 9.742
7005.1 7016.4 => 10.18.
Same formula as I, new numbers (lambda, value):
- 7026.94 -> 10.9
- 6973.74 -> 9.378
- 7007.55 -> 10.26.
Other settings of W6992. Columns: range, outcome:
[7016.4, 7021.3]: 10.61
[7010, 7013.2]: 10.42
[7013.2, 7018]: 10.54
